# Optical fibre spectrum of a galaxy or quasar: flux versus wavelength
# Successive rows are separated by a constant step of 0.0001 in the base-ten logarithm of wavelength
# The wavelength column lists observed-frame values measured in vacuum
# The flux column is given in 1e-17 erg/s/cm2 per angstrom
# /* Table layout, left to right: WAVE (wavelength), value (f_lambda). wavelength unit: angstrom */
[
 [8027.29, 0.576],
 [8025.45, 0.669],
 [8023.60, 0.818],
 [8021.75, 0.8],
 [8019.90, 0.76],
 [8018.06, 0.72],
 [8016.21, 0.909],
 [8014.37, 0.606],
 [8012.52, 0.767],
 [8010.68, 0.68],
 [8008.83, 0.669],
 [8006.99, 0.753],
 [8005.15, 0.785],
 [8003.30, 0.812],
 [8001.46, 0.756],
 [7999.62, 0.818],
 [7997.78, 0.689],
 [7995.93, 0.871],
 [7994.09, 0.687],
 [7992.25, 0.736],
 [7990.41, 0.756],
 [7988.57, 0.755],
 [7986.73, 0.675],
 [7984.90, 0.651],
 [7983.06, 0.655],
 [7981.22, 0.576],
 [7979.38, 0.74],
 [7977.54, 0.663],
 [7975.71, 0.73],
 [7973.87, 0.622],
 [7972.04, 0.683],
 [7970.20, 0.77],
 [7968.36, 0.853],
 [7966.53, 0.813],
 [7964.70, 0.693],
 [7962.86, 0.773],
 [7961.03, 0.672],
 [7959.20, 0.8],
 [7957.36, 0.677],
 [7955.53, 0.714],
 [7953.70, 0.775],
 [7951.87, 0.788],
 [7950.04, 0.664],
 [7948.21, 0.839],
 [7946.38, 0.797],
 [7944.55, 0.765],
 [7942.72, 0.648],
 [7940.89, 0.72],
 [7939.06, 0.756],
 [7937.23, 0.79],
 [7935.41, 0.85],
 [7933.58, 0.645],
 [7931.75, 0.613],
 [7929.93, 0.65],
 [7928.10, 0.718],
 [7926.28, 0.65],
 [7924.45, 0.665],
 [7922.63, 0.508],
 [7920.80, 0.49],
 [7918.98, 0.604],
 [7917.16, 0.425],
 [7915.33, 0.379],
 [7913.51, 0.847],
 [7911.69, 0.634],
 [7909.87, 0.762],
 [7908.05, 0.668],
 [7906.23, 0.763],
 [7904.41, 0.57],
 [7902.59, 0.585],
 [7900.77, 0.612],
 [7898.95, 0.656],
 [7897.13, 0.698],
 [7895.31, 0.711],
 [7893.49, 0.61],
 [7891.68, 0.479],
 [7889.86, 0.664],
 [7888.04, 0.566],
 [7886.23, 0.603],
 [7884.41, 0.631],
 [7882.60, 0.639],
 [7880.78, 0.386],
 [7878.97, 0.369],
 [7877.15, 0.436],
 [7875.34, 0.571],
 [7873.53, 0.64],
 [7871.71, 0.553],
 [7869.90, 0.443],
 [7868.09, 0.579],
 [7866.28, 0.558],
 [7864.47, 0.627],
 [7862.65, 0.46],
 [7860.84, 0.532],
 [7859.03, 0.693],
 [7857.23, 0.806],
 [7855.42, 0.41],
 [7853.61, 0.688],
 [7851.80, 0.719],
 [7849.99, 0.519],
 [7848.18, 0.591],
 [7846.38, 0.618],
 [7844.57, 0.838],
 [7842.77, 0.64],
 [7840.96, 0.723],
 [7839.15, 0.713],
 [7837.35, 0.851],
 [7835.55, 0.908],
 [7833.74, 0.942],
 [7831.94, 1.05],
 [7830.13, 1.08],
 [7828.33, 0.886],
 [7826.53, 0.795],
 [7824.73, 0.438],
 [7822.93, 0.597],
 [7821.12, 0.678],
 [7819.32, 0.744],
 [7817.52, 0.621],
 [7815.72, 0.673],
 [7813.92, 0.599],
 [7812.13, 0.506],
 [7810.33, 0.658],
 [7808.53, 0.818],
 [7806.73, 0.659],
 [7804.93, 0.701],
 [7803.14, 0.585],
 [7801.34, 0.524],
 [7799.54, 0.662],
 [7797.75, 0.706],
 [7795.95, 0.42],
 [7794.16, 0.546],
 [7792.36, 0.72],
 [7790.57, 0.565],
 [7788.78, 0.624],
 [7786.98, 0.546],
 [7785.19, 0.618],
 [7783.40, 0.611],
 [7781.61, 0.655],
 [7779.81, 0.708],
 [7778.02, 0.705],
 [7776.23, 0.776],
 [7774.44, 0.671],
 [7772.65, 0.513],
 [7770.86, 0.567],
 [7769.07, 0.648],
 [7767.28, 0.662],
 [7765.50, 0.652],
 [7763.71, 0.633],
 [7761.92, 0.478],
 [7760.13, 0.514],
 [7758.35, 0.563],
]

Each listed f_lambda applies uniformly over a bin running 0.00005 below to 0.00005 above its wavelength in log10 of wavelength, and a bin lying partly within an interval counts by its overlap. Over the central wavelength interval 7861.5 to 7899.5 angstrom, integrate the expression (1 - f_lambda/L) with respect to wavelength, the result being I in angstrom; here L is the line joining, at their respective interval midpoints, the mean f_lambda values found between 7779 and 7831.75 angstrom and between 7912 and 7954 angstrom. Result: 5.9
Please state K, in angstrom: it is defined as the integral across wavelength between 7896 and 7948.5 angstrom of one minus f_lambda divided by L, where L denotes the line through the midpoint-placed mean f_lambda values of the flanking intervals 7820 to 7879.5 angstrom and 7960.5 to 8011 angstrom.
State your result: 2.7 angstrom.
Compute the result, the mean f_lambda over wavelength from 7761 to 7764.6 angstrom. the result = 0.554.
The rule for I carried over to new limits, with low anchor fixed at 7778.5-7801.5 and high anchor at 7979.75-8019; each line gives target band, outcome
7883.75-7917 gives 2.2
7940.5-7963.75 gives -1.3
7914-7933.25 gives 3.1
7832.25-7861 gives -3.0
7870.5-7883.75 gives 3.0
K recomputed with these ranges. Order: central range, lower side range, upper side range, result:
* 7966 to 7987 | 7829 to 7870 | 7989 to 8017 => 1.2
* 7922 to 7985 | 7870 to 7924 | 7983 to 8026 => -4.3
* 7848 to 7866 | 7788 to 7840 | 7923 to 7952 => 2.6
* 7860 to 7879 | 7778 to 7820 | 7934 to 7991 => 4.0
